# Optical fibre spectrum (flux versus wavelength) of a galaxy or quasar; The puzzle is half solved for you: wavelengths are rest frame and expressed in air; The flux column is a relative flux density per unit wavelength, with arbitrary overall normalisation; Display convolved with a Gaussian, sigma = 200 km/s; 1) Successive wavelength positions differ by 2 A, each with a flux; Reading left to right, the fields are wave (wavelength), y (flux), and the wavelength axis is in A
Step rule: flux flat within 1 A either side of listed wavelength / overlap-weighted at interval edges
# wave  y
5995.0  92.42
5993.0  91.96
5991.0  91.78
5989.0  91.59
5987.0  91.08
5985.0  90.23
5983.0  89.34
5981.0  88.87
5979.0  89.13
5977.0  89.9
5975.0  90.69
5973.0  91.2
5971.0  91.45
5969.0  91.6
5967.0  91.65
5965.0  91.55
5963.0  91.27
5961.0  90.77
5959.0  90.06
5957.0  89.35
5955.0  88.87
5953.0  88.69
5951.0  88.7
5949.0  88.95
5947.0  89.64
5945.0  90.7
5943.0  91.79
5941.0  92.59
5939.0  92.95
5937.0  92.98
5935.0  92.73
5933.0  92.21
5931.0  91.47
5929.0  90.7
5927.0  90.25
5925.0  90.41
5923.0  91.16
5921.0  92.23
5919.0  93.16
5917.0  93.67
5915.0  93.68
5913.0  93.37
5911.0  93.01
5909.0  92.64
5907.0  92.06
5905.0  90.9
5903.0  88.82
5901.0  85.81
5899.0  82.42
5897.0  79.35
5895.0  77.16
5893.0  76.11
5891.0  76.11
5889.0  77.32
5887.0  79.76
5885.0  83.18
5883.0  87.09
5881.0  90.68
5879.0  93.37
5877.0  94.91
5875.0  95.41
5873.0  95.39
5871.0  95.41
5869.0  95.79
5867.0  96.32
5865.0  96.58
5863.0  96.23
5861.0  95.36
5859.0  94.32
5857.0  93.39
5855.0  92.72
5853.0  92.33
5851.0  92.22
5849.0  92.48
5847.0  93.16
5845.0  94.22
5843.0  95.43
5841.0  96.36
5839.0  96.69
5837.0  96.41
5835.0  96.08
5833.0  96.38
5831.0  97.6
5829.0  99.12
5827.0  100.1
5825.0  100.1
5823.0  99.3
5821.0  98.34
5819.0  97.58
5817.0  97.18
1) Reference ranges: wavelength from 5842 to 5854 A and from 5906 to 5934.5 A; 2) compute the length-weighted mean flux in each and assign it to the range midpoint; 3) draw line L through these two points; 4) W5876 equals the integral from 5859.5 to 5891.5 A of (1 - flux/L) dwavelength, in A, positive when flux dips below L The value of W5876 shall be 0.7 A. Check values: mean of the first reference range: 93.3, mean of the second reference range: 92.2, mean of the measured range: 90.8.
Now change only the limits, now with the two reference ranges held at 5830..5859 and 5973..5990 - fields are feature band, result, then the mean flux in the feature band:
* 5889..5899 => 1.6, 77.7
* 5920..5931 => 0.1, 91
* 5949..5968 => 0.2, 90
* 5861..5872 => -0.2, 96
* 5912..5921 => -0.1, 93.3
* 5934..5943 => -0.1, 92.7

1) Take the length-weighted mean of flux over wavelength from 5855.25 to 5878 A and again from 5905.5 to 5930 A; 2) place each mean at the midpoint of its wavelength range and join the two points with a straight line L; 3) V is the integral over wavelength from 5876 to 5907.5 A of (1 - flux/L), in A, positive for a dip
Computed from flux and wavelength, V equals 3.1 A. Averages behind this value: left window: 95.3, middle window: 84.6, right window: 92.2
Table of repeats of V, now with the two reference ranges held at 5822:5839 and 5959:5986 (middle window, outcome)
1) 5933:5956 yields 0.30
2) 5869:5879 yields 0.06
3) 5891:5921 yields 2.00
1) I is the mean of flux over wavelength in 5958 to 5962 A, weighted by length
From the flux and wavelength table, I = 90.4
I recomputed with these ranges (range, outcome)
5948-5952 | 88.8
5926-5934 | 91.2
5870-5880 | 94.9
